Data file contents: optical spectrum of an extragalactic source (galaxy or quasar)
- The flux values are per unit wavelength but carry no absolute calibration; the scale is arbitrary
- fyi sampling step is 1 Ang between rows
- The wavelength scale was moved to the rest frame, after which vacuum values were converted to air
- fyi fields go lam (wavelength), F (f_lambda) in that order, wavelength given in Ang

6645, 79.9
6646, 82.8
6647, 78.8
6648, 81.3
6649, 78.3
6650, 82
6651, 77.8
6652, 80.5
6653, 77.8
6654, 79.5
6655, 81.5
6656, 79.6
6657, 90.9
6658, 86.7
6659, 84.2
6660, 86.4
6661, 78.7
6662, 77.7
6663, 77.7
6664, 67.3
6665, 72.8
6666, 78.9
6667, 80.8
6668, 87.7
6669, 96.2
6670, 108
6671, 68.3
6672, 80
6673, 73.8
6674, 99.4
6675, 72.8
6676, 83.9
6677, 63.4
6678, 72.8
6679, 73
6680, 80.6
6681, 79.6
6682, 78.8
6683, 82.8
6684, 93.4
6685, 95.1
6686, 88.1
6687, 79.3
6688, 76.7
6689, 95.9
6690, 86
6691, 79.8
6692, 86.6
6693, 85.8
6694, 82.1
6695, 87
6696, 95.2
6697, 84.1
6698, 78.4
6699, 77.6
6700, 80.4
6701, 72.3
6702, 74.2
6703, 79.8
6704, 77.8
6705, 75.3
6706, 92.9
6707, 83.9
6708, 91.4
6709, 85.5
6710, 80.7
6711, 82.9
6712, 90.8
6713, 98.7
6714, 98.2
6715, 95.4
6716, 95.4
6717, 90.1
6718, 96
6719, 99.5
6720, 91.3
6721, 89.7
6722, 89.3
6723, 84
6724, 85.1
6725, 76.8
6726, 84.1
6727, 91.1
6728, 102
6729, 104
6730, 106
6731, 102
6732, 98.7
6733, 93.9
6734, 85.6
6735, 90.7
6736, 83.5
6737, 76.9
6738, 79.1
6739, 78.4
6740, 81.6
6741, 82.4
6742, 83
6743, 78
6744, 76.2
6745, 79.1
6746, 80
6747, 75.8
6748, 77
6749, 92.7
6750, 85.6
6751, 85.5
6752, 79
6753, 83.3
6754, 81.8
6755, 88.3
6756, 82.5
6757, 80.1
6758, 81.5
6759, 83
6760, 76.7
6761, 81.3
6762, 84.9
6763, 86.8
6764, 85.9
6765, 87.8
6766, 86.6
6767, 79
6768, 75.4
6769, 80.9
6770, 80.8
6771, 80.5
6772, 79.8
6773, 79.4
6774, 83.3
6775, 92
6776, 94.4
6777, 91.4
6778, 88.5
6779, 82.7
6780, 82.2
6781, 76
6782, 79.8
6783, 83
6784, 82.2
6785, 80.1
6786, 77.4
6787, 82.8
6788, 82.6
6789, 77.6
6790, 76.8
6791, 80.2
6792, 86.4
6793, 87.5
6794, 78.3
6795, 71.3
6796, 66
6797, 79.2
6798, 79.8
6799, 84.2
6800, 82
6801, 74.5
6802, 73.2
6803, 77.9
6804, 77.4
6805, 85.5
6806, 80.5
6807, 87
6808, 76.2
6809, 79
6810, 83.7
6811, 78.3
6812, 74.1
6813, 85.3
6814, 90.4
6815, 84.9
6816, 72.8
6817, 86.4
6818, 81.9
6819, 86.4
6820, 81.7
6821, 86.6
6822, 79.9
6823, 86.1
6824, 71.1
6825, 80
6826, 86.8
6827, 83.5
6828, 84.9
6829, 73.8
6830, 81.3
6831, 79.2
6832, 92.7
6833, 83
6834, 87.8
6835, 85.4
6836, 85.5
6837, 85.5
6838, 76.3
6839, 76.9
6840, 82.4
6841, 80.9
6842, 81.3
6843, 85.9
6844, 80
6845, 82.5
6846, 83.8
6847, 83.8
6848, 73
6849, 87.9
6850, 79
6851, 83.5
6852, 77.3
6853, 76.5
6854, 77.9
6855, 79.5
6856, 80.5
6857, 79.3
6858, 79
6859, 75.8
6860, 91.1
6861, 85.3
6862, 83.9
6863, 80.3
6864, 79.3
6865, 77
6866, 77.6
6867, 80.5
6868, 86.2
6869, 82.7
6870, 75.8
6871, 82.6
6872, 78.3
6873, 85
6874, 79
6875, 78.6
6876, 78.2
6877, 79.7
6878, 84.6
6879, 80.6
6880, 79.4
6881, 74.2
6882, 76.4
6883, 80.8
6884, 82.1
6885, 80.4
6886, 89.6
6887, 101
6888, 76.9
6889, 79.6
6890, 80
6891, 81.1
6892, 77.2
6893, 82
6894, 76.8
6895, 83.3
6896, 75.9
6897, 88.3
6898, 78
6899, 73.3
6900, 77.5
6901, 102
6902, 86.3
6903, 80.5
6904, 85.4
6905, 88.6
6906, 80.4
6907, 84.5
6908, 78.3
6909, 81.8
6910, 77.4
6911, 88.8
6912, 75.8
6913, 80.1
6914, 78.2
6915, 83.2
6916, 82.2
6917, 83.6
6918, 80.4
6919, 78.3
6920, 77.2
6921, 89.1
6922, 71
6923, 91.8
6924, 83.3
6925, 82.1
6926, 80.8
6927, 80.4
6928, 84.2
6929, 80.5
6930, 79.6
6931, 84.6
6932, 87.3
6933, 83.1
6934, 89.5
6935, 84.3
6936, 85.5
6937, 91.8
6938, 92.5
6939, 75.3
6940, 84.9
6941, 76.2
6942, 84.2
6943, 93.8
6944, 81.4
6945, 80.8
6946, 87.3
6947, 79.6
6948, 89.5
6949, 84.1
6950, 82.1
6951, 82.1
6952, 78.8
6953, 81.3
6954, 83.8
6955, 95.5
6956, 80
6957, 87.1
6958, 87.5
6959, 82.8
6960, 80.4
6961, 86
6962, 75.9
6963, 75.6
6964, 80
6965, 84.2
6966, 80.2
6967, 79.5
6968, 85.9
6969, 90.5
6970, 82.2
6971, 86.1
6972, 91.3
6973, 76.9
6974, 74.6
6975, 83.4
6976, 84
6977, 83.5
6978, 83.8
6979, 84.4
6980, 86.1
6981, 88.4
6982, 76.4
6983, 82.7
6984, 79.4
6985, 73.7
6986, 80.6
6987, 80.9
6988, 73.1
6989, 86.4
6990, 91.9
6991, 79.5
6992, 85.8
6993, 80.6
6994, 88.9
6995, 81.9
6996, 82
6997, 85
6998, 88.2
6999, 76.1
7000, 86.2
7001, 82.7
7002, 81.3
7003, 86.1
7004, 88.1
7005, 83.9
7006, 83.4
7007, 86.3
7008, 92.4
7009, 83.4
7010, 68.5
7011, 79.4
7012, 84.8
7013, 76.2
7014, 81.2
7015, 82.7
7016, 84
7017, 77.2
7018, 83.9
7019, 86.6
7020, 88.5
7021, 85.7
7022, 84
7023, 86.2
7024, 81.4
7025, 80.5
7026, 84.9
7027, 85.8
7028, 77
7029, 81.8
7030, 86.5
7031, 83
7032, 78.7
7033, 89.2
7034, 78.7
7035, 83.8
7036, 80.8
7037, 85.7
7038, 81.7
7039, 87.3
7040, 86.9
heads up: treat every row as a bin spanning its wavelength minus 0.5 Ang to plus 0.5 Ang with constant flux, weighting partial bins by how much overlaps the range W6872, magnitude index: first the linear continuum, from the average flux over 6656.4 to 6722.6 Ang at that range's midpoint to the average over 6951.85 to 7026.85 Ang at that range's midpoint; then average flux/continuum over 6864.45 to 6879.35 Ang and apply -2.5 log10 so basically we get 0.04 mag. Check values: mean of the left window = 84.3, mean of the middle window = 80.4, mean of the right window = 83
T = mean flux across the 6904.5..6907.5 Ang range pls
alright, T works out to 84.5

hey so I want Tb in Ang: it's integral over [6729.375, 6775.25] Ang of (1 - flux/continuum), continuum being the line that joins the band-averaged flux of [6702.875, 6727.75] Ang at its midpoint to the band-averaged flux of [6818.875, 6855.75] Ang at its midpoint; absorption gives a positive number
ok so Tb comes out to 1.4 Ang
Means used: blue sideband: 88.5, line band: 83.8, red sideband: 81.8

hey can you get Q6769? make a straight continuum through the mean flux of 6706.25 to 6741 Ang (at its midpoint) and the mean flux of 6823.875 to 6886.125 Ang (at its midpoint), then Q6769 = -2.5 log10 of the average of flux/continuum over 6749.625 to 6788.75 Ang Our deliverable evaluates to 0.051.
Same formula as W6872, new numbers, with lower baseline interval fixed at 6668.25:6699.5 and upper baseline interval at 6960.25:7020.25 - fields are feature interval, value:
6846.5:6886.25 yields 0.033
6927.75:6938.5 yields -0.038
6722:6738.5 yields -0.086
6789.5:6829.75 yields 0.034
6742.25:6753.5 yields 0.028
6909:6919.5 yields 0.027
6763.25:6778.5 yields -0.016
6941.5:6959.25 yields -0.023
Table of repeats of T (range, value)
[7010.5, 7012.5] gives 82.1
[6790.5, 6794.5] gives 83.1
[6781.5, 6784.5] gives 81.7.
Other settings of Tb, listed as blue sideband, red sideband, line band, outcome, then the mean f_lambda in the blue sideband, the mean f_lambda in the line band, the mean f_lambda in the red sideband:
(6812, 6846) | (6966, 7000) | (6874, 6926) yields 0.7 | 82.6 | 81.6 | 82.9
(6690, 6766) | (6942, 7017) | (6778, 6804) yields 1.7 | 85.7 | 79.5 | 83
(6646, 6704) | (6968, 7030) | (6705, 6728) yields -2.2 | 81.7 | 89.6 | 83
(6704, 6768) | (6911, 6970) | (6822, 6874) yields 1.9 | 86.4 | 81.4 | 83.1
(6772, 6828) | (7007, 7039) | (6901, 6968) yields -0.6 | 81.4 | 83.1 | 82.8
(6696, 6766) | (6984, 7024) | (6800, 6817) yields 0.9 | 85.8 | 80.3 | 82.9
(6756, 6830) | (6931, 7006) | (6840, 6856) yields 0.2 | 81.5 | 80.9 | 83.5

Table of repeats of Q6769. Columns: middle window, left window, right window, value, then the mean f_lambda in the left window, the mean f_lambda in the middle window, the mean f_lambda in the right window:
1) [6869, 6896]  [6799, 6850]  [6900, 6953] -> 0.024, 81.7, 80.8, 83.3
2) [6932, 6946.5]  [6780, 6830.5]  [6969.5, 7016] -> -0.039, 80.5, 85.1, 82.7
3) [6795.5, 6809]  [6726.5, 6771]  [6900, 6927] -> 0.072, 84.8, 78.7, 82.6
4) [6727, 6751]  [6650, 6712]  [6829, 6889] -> -0.061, 82.2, 86.7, 81.5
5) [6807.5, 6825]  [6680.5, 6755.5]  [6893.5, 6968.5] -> 0.041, 86.1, 81.4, 82.8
